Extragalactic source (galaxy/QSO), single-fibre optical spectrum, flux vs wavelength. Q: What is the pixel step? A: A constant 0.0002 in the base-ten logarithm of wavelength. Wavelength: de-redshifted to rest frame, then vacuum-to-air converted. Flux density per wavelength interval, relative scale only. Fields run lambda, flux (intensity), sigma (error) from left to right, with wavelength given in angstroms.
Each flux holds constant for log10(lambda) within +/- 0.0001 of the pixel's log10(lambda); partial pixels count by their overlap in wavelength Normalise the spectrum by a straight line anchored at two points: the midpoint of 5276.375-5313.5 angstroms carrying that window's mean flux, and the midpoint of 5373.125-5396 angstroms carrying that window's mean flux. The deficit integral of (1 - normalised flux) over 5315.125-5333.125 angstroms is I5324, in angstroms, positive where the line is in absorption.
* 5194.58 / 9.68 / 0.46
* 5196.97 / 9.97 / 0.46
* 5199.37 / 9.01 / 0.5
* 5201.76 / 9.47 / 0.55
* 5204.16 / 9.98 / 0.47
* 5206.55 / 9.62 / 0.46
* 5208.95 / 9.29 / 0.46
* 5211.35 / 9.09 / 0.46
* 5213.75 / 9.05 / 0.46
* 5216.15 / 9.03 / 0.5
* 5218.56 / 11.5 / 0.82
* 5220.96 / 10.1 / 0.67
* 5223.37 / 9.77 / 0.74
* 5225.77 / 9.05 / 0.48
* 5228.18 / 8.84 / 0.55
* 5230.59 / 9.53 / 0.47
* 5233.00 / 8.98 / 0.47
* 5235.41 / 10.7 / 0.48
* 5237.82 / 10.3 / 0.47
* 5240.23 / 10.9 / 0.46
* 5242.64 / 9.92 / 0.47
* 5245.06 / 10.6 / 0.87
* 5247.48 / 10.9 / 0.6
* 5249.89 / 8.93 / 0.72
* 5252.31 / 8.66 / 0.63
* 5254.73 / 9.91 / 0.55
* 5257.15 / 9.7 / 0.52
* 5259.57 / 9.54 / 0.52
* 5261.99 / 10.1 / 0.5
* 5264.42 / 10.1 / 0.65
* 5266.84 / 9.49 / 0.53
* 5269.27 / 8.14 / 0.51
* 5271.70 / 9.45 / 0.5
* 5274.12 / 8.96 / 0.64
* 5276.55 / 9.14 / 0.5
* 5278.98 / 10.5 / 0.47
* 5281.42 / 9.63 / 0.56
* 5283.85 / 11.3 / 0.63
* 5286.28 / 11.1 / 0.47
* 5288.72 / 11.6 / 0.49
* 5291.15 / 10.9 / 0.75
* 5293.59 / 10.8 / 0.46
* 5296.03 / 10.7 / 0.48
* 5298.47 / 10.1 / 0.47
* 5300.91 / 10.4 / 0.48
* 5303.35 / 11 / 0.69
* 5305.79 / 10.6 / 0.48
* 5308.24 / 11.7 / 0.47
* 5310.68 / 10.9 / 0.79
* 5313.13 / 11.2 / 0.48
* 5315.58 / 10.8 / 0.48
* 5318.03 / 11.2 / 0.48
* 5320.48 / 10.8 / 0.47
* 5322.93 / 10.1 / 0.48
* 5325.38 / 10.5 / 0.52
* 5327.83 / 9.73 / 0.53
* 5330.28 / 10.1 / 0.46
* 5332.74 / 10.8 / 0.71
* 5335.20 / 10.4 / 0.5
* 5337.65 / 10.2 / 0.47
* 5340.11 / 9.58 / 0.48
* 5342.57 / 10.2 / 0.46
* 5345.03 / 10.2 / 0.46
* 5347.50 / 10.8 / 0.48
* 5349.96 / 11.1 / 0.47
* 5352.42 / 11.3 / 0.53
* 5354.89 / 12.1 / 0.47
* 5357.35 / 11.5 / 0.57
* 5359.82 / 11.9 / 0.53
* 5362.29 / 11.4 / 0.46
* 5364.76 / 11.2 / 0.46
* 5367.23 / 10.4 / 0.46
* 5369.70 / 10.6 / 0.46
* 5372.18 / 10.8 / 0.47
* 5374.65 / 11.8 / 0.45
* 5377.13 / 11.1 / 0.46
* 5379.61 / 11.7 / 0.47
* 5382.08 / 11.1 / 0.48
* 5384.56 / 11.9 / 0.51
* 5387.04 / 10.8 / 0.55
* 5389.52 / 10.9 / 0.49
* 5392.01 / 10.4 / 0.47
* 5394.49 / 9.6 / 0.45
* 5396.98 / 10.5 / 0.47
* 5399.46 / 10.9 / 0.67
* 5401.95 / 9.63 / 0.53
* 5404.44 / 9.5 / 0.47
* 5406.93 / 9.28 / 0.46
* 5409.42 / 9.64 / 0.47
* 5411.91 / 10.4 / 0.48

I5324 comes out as 0.61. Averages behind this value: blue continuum 10.8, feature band 10.5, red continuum 11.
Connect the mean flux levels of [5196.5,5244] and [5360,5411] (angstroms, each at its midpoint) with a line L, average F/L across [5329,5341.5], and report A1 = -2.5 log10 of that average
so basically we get 0.02 mag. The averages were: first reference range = 9.7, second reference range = 10.7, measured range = 10.2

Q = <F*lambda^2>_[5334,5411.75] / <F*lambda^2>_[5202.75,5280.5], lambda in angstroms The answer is 1.16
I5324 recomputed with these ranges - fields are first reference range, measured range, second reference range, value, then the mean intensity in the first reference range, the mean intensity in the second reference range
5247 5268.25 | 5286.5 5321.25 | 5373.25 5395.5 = -2.58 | 9.65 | 11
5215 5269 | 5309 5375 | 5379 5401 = -1.85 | 9.81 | 10.8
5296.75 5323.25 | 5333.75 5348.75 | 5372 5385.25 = 1.16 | 10.8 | 11.4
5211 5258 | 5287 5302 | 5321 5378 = -0.68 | 9.79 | 10.8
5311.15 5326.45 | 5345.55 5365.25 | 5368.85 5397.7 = -0.92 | 10.8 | 10.9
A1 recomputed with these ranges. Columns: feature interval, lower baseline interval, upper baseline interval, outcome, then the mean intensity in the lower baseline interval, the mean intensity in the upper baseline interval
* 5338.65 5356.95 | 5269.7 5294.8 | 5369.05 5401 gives -0.009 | 10.3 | 10.9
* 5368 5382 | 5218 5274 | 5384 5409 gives -0.098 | 9.75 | 10.3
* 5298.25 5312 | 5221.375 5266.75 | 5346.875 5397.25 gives -0.042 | 9.8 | 11.1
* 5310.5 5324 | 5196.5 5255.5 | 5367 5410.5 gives -0.064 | 9.72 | 10.6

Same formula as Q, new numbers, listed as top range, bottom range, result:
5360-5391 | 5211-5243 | 1.21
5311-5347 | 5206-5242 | 1.12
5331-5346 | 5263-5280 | 1.12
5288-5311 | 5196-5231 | 1.17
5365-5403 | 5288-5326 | 1.03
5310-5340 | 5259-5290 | 1.08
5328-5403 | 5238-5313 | 1.10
